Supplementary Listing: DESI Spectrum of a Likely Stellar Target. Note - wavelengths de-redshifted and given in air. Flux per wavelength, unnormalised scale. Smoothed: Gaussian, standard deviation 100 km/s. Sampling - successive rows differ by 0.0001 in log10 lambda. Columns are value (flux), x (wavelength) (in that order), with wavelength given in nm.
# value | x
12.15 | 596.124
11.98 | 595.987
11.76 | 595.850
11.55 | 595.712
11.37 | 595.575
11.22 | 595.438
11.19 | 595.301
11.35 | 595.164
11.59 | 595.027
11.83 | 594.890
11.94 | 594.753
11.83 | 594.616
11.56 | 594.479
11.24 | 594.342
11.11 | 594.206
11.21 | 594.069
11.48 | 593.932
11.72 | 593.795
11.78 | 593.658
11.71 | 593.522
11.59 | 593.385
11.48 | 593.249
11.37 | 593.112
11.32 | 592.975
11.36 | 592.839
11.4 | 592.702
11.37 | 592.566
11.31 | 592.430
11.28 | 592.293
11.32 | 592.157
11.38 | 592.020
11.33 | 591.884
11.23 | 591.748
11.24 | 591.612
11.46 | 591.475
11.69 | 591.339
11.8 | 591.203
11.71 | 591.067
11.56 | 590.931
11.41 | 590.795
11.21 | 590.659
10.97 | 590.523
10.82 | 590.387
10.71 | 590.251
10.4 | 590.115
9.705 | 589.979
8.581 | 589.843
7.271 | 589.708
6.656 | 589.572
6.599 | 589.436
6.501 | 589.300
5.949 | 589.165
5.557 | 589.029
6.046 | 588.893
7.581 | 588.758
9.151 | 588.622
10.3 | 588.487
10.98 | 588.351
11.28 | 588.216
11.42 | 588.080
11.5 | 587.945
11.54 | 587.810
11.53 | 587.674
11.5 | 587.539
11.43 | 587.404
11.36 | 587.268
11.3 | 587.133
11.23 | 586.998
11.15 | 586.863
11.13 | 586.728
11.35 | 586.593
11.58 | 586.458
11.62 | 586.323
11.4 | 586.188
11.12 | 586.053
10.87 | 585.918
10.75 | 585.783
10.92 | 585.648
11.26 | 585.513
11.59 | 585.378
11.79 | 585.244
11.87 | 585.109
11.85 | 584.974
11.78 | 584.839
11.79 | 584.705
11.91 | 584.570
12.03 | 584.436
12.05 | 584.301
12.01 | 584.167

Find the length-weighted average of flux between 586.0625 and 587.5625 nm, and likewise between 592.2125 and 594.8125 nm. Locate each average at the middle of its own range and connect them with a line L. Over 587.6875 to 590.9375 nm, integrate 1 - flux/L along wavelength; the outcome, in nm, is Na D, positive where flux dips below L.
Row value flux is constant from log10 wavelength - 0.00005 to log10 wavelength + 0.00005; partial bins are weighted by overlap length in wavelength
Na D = 0.59 nm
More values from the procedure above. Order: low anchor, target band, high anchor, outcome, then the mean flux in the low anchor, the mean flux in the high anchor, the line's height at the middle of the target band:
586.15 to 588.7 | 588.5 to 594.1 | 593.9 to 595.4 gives 0.545 nm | 11.2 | 11.5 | 11.3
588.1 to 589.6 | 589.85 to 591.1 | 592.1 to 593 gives -0.174 nm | 8.01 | 11.3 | 9.48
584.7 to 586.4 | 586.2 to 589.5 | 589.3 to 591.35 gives 0.224 nm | 11.4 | 9.91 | 10.7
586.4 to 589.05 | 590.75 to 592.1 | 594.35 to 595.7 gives -0.055 nm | 10.5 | 11.5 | 11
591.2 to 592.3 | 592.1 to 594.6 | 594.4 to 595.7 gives 0.008 nm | 11.4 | 11.5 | 11.5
